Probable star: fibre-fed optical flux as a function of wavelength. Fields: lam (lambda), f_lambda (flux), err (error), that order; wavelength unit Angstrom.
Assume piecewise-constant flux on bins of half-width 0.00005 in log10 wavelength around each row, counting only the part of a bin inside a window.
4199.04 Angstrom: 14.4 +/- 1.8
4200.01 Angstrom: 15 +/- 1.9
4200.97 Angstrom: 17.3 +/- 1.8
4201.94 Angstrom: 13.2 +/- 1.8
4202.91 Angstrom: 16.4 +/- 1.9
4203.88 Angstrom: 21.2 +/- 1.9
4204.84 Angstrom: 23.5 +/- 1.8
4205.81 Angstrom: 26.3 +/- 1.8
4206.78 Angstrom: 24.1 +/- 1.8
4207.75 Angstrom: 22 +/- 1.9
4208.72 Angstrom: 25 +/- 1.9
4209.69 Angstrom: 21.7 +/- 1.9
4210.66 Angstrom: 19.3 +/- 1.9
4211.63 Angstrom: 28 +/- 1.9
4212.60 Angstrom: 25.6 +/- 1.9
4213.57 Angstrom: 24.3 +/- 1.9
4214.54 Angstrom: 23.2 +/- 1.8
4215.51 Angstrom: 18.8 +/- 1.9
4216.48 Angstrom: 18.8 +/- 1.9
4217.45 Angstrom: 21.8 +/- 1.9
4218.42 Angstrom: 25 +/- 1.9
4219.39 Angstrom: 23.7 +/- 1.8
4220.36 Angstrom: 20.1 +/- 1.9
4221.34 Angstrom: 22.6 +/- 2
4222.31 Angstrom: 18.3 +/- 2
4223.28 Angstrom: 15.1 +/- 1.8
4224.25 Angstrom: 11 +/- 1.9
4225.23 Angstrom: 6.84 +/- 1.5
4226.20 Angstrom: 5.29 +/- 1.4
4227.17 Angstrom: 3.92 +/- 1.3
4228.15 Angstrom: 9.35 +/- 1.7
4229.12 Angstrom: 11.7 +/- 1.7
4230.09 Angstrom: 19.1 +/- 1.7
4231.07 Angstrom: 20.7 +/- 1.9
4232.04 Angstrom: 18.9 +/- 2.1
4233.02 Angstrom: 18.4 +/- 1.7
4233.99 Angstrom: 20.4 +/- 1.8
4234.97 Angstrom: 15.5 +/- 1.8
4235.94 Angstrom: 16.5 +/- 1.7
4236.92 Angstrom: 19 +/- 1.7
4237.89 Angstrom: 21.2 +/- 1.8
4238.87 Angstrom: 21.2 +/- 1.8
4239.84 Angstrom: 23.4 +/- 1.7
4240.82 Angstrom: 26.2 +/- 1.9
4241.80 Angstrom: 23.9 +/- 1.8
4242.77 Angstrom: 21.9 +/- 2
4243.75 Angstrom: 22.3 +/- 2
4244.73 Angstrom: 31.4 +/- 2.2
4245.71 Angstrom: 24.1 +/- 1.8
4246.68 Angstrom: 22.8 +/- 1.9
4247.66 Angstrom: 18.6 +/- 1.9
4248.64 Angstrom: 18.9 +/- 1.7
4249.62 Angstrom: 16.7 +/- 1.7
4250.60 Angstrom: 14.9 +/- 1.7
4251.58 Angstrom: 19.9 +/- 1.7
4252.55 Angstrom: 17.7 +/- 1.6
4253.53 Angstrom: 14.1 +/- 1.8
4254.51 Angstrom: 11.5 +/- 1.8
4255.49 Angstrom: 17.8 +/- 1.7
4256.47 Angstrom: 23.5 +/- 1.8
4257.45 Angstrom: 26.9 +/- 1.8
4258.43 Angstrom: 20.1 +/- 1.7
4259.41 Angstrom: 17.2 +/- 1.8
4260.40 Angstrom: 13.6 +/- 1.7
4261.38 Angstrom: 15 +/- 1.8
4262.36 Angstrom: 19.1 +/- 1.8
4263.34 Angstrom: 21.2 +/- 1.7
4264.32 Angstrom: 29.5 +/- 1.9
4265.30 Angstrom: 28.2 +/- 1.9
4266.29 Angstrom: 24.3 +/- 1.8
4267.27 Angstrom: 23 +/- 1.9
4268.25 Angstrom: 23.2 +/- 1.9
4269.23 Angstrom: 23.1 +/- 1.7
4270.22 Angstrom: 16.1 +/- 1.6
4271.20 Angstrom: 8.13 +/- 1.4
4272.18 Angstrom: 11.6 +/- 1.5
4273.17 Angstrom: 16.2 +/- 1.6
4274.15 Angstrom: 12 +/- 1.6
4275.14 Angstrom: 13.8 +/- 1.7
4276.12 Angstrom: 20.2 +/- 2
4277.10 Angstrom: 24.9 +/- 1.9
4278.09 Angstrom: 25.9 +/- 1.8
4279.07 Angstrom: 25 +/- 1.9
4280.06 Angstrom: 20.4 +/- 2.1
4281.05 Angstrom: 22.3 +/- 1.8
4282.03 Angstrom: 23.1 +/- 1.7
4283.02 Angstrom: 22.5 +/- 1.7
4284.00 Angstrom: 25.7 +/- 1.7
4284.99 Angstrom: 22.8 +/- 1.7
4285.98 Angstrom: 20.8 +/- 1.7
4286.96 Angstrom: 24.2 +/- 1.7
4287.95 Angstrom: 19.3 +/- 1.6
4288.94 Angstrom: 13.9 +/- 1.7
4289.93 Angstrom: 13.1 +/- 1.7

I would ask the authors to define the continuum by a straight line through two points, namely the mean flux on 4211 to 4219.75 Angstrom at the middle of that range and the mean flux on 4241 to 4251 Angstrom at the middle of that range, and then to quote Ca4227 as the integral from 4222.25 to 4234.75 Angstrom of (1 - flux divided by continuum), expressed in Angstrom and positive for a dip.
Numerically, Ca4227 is 4.9 Angstrom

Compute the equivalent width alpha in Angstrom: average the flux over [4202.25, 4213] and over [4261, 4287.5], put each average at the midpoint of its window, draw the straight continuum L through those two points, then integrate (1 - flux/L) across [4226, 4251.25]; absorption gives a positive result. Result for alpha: 3.5 Angstrom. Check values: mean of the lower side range 22.8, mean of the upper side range 20.9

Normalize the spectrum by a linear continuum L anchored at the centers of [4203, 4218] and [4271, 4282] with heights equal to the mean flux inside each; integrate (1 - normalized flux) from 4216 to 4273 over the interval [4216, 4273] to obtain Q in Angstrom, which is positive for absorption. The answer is 4.8 Angstrom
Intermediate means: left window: 22.7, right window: 18.7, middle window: 18.9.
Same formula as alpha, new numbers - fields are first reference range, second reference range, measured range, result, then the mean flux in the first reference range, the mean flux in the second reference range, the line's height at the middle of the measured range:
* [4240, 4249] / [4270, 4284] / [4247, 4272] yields 2.4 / 23.4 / 19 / 21.4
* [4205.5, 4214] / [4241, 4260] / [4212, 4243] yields 5.3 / 24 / 20.3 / 22.4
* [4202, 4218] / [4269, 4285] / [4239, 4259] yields -0.2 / 22.3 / 19.5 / 20.6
